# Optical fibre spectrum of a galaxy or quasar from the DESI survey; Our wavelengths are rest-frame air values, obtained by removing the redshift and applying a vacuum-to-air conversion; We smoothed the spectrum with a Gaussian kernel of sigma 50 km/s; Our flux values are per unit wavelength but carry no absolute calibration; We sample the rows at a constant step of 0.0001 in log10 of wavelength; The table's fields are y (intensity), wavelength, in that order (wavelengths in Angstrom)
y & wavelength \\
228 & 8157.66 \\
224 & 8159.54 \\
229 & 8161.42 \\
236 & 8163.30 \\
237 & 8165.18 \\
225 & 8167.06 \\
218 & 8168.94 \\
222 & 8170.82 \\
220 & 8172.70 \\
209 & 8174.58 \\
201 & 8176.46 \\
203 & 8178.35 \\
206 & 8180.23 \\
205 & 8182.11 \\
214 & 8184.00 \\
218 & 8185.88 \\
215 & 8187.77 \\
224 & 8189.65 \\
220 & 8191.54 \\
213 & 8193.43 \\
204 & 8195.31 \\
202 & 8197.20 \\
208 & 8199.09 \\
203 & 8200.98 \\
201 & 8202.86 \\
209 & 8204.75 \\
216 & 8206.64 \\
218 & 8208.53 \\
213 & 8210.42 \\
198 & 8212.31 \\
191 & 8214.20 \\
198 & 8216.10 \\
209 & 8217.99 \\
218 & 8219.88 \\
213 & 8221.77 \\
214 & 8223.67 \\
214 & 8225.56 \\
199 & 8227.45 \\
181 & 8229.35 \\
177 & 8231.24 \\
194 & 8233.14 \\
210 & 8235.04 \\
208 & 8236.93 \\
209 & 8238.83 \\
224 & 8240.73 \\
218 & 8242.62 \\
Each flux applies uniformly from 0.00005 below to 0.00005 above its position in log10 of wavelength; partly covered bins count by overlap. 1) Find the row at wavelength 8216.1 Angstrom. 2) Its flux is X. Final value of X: 198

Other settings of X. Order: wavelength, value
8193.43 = 213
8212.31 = 198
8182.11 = 205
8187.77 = 215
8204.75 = 209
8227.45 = 199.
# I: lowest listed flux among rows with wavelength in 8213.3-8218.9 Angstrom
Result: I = 191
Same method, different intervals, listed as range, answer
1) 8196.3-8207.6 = 201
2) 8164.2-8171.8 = 218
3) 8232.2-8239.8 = 194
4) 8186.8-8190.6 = 215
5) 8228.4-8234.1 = 177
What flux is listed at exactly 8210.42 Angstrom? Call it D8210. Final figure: 213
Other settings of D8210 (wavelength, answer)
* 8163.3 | 236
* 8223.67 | 214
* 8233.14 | 194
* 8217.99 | 209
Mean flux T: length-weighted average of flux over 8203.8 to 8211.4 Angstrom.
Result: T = 214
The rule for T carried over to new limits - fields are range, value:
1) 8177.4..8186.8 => 209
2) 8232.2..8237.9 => 204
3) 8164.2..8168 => 231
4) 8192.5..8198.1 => 207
